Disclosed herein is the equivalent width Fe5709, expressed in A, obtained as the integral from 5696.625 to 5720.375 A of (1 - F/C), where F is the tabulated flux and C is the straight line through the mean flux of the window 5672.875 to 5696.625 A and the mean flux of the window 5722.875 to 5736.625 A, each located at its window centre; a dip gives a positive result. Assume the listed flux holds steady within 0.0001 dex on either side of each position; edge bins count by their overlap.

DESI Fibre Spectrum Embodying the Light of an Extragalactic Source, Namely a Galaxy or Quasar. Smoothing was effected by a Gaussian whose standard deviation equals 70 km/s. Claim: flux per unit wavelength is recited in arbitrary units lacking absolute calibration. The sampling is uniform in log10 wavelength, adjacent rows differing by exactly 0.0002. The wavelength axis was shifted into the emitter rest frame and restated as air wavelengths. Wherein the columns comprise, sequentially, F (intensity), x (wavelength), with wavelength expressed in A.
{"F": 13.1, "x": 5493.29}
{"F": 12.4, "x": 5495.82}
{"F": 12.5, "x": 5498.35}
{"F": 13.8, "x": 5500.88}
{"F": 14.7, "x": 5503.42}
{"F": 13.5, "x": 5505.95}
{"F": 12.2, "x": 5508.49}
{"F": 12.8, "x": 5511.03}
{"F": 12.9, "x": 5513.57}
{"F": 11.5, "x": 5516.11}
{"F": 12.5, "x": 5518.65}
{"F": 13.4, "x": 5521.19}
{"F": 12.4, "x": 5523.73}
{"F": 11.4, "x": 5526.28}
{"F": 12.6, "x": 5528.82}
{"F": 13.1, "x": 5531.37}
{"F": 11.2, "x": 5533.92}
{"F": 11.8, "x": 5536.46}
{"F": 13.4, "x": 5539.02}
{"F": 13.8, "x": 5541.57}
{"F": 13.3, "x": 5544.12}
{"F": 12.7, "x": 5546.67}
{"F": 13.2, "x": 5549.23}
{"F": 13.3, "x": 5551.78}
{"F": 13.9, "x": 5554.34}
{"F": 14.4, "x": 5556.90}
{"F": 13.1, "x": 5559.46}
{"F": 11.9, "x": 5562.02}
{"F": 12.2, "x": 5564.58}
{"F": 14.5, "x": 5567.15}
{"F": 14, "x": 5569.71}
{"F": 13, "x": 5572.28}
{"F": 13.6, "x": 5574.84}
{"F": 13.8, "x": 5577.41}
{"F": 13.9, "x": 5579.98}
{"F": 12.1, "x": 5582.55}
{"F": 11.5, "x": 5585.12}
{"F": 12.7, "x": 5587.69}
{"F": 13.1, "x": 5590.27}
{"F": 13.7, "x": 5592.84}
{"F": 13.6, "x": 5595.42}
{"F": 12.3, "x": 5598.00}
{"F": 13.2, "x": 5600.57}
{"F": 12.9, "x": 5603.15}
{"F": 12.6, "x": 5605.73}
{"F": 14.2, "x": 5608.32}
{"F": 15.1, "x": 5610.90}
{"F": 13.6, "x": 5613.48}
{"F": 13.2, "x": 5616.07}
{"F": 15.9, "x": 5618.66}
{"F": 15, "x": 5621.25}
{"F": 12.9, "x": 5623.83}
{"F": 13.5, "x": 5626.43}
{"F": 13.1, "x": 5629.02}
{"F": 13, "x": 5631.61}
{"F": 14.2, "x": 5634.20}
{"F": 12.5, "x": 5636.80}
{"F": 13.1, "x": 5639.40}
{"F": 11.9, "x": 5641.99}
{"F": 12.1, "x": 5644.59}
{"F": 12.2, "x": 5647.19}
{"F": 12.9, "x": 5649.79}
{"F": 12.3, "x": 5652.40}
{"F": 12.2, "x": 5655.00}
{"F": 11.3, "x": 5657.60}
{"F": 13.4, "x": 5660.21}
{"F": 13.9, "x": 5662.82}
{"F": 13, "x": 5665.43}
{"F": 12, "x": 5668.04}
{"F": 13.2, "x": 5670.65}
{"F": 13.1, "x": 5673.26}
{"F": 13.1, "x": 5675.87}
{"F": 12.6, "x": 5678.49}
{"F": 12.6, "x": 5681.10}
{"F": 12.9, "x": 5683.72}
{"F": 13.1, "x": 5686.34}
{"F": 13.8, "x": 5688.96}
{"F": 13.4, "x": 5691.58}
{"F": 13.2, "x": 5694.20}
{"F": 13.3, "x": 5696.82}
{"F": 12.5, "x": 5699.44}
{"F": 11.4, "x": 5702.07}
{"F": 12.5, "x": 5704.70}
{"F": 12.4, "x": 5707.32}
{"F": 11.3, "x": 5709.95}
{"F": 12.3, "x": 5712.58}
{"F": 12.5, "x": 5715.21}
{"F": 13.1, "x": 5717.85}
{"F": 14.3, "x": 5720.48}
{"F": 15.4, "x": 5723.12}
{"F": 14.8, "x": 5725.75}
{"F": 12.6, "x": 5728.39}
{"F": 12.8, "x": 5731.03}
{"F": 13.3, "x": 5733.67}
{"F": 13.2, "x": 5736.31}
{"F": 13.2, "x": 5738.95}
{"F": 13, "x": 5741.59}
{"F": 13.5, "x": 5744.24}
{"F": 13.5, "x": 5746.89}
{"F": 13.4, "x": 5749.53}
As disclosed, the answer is 1.7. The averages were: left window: 13.1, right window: 13.6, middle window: 12.4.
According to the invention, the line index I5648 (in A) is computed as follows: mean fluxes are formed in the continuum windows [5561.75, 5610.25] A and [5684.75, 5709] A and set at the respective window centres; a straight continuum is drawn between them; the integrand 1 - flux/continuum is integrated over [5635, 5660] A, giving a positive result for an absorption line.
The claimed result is 1.2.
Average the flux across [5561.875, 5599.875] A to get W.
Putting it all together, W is 13.1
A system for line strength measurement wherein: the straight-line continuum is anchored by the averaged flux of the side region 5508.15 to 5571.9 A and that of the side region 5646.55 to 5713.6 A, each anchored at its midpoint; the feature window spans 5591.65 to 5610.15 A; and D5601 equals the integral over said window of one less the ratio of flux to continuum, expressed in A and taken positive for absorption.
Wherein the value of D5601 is -0.7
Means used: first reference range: 12.9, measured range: 13.3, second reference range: 12.7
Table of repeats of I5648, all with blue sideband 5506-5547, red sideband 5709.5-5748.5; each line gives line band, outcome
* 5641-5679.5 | 1.3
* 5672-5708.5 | 0.9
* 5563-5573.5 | -0.5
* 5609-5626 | -1.8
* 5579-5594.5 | 0.0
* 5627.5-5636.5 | -0.3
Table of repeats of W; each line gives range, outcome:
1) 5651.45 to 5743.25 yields 12.9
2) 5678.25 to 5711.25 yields 12.7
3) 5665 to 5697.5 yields 13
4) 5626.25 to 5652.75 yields 12.8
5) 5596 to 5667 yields 13.2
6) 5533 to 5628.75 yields 13.3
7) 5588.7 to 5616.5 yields 13.4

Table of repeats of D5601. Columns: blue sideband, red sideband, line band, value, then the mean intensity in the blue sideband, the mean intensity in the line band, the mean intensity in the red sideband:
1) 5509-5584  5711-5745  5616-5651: -0.28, 12.9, 13.3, 13.4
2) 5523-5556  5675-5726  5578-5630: -2.17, 12.8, 13.4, 13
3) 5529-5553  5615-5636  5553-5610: 0.48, 12.9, 13.2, 13.8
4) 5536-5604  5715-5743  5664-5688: 0.95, 13.2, 12.9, 13.5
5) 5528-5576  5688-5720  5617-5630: -1.18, 13.1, 14.1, 12.7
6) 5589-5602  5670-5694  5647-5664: 0.65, 13.2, 12.6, 13.1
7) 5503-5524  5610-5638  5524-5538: 0.98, 12.8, 12.1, 13.8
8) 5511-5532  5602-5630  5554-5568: -0.24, 12.5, 13.3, 13.8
